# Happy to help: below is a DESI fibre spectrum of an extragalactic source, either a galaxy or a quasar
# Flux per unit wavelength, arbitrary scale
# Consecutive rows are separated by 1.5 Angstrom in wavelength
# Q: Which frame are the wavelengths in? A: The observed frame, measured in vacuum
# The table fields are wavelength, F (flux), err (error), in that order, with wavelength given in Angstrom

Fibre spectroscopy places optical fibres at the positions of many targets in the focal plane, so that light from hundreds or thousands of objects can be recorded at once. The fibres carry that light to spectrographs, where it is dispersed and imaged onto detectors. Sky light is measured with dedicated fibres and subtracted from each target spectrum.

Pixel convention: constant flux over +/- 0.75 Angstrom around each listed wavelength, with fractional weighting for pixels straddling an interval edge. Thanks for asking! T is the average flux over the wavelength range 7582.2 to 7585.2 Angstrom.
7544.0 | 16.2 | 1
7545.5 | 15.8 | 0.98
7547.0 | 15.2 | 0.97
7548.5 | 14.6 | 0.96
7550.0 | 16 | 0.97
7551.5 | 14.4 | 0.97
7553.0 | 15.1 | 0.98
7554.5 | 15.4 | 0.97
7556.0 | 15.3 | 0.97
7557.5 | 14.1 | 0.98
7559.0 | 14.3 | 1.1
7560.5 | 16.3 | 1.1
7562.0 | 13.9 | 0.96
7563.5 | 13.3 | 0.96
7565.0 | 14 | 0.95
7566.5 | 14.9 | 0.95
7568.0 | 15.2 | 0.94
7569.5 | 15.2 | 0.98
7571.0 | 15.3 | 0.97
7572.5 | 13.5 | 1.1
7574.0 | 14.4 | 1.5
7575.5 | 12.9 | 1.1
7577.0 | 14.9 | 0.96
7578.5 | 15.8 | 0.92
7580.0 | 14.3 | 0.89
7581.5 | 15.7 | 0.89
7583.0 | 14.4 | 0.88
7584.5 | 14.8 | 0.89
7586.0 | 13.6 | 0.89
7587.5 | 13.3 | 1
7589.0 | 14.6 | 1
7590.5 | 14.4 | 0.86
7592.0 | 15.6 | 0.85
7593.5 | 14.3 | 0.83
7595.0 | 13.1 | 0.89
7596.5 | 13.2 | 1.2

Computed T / 14.6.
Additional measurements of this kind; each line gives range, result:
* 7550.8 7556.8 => 15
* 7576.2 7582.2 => 15.2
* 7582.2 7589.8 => 14.2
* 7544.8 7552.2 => 15.2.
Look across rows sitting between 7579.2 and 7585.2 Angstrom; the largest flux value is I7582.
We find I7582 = 15.7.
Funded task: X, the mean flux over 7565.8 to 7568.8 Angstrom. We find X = 15.1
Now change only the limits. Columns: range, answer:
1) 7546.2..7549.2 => 14.9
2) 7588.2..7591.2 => 14.5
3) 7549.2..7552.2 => 15.2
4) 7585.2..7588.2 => 13.5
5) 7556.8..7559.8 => 14.2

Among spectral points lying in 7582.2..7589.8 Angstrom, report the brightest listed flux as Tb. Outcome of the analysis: 14.8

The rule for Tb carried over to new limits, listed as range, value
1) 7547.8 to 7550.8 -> 16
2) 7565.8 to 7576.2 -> 15.3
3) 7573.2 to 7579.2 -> 15.8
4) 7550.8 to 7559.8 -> 15.4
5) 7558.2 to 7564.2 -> 16.3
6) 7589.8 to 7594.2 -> 15.6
